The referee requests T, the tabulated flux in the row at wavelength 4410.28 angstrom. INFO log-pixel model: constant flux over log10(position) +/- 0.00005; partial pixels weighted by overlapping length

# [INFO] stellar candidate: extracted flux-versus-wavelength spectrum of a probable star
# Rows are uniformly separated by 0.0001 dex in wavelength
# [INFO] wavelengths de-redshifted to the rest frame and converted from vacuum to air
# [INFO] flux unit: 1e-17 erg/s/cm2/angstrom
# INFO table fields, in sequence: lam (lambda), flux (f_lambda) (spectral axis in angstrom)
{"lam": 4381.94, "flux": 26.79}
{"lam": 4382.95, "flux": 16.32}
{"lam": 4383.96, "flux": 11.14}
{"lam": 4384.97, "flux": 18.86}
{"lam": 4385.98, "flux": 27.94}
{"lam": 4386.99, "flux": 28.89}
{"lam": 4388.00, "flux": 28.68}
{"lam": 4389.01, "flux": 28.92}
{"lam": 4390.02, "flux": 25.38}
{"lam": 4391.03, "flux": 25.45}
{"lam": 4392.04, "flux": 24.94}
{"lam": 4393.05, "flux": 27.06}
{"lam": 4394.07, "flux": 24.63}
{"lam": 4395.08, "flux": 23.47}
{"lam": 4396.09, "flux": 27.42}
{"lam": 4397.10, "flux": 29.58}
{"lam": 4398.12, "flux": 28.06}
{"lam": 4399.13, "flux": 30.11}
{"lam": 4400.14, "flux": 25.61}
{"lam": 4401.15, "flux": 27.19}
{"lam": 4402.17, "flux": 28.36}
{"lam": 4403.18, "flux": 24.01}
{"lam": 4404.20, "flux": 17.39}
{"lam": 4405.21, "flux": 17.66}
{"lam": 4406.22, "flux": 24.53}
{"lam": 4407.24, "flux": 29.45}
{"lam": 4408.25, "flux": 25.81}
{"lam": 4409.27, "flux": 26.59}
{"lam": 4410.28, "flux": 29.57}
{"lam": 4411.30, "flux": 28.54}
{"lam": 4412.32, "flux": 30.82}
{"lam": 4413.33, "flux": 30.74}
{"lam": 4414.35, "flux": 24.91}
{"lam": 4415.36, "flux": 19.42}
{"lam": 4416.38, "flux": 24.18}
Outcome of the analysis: 29.57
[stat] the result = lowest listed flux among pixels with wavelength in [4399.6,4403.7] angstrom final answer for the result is 24.01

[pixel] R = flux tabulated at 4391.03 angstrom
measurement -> 25.45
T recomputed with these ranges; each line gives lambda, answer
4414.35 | 24.91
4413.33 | 30.74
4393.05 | 27.06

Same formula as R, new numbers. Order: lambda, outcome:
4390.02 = 25.38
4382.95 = 16.32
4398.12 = 28.06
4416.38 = 24.18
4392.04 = 24.94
